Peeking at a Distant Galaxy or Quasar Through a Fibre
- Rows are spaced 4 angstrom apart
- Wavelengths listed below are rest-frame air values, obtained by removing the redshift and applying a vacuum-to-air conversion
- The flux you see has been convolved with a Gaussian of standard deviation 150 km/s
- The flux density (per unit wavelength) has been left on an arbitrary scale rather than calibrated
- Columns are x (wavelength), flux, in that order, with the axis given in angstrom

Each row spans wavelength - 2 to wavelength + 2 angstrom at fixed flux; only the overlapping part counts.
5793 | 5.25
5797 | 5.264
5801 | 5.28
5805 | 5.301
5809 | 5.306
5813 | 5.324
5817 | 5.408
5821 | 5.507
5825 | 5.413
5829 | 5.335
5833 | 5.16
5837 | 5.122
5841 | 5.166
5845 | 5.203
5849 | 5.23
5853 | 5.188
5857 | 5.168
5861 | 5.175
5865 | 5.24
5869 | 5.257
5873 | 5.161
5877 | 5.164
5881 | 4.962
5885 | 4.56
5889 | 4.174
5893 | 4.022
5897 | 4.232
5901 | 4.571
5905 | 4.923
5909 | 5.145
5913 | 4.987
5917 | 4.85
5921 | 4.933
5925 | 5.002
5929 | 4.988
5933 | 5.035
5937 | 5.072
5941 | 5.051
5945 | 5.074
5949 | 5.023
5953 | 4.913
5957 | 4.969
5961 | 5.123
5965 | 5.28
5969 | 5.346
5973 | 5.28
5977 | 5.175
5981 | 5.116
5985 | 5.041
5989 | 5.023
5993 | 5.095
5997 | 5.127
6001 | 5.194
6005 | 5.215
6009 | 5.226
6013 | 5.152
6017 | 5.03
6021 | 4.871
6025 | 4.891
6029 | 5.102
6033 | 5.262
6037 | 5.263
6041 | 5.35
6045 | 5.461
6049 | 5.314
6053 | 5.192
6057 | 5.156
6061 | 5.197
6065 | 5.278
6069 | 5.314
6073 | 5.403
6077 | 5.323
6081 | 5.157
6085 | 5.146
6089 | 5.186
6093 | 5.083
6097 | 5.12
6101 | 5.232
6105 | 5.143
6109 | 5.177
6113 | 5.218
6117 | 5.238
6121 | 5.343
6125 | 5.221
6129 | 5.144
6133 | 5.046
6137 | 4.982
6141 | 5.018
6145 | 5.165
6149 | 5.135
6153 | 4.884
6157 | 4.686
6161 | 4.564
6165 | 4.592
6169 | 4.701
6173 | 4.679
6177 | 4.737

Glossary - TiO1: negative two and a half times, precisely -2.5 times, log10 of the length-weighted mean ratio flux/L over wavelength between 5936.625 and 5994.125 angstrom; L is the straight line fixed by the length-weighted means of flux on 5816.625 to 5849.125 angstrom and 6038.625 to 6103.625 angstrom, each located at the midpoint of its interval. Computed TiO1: 0.03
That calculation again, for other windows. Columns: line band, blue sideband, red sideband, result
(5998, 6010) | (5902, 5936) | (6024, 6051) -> -0.01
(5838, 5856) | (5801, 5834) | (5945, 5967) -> 0.02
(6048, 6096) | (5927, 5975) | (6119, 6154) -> -0.03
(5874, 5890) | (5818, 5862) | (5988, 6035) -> 0.09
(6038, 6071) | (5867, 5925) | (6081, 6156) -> -0.05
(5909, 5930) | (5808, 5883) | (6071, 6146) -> 0.05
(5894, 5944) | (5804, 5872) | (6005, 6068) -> 0.07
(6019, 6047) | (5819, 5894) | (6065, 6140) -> 0.00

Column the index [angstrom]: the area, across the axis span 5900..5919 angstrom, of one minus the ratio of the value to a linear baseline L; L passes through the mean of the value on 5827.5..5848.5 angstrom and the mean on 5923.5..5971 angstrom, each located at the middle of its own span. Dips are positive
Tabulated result 0.8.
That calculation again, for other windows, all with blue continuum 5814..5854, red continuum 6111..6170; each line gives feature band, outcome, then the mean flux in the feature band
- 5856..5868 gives 0.11 angstrom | 5.2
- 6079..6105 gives -0.56 angstrom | 5.15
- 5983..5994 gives 0.19 angstrom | 5.05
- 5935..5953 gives 0.48 angstrom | 5.04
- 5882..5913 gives 3.90 angstrom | 4.56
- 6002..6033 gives 0.15 angstrom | 5.09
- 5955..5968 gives 0.05 angstrom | 5.14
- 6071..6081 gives -0.52 angstrom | 5.32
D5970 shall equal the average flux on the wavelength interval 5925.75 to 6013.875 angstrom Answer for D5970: 5.11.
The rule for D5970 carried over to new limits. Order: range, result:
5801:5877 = 5.26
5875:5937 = 4.78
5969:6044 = 5.14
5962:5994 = 5.17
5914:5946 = 5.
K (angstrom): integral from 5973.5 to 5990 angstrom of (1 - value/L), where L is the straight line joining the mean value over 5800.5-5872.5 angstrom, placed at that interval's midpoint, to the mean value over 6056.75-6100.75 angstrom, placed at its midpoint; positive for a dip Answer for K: 0.4 angstrom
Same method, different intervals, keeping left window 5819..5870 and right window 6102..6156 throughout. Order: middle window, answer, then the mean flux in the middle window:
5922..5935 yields 0.51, 5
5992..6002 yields 0.08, 5.14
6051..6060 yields -0.04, 5.18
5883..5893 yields 1.77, 4.3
